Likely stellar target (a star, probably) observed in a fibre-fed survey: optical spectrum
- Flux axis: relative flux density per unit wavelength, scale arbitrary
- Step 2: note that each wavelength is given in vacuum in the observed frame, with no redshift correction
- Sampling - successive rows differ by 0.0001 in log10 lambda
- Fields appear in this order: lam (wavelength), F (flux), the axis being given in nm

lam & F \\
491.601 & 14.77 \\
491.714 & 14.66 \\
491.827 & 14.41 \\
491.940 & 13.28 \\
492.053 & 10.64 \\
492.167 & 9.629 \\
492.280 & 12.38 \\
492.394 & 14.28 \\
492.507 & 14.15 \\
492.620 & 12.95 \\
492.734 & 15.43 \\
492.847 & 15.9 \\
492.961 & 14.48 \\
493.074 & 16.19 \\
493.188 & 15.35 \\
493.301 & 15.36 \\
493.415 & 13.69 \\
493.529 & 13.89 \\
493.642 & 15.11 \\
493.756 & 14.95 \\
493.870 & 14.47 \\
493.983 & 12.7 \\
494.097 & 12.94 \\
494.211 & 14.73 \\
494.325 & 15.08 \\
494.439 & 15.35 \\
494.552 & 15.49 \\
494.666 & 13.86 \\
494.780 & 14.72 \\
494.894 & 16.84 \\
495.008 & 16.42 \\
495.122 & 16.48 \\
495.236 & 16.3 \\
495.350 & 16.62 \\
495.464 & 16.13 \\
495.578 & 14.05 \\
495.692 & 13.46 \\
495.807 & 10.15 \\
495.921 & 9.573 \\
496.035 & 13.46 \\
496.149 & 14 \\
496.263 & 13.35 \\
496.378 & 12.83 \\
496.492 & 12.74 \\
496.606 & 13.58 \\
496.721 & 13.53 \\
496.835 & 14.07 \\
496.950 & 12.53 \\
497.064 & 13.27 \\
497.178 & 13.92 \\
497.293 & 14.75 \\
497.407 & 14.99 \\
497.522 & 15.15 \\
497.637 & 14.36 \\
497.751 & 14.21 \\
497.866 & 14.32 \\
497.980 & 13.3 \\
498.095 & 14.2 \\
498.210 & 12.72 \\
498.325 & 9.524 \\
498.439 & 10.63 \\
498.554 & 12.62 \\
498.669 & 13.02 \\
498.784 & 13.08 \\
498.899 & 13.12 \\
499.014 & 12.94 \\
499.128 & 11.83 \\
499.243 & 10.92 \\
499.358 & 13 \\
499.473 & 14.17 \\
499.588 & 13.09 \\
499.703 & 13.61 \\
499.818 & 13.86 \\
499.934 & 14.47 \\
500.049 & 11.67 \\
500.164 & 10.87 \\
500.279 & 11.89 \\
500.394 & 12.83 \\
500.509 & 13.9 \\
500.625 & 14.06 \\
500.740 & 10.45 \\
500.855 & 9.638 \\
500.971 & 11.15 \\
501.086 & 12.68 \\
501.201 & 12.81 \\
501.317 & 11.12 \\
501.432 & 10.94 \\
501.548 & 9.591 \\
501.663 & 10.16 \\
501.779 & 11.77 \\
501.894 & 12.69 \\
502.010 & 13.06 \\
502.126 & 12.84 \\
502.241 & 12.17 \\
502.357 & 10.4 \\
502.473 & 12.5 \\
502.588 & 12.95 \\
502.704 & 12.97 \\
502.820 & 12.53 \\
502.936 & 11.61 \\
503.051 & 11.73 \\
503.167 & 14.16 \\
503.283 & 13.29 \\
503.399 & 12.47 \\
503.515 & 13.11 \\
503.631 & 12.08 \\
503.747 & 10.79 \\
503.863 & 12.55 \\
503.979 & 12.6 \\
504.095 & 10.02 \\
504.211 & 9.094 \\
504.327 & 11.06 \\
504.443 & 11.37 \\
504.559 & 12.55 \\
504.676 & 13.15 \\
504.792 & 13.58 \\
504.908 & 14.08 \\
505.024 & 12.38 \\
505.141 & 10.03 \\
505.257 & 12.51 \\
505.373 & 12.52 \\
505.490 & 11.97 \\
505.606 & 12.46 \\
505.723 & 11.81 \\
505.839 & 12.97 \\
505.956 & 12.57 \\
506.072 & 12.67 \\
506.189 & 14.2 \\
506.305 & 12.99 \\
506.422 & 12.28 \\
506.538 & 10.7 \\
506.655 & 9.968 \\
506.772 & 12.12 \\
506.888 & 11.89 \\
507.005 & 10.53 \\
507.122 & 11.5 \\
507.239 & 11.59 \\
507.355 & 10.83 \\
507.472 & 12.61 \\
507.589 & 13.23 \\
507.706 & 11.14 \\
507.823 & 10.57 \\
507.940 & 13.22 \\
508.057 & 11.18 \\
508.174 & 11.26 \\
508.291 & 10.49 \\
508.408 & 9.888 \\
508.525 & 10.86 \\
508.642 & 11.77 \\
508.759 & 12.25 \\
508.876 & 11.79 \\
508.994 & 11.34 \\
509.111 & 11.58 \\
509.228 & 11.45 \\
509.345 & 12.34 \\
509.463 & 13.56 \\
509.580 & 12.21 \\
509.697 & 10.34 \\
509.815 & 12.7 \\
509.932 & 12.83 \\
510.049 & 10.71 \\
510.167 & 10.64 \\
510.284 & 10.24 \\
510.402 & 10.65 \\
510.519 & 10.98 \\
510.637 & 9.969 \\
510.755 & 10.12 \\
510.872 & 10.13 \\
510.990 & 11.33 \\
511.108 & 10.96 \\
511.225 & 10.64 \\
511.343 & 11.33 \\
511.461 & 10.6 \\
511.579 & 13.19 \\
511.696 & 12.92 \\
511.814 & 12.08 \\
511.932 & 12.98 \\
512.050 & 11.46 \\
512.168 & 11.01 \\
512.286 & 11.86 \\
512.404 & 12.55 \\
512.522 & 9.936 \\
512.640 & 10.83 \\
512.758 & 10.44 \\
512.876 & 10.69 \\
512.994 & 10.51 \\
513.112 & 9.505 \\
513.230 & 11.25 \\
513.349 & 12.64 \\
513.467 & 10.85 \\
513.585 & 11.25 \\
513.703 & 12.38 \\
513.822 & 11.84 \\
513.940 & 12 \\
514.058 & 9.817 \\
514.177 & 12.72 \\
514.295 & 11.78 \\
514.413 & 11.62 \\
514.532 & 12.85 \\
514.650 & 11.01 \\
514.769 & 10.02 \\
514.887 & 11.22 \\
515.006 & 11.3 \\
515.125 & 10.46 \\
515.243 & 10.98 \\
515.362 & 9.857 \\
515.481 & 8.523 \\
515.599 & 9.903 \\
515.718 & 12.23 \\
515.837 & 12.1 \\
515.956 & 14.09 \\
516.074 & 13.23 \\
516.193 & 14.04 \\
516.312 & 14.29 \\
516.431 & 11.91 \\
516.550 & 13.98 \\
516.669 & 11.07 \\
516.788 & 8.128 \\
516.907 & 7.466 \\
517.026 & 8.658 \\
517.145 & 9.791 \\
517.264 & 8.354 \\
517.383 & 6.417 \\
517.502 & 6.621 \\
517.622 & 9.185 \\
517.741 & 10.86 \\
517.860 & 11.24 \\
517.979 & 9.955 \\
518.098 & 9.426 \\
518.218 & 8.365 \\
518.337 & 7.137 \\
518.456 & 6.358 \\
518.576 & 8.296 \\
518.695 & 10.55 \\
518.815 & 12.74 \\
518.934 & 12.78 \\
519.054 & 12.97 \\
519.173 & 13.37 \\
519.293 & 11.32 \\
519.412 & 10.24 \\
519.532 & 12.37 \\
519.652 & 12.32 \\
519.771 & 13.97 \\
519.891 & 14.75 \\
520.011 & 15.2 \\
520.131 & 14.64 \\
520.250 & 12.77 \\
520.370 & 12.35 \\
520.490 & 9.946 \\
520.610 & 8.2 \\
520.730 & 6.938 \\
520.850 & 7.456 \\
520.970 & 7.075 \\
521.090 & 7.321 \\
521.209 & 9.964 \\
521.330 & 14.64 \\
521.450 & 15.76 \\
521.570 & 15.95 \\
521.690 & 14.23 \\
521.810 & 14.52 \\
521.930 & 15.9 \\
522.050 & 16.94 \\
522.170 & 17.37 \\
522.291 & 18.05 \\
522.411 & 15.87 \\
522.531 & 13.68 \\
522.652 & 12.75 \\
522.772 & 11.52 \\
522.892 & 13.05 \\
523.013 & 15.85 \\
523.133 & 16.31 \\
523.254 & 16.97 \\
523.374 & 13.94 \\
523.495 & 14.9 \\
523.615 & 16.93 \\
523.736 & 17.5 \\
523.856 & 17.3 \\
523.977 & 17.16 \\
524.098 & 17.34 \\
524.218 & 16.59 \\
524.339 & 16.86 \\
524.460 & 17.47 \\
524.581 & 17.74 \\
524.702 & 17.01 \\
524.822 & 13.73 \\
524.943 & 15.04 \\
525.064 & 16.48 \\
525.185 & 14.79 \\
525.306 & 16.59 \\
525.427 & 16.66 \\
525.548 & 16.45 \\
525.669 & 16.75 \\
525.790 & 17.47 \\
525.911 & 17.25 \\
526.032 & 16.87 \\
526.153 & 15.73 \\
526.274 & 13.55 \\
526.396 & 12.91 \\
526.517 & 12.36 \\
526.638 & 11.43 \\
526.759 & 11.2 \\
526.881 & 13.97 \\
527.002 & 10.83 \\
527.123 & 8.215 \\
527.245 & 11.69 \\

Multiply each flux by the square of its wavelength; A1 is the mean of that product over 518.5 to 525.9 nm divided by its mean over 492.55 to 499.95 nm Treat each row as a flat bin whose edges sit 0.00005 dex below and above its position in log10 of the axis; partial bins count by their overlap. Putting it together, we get 1.13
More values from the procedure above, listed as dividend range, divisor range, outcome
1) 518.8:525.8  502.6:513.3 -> 1.29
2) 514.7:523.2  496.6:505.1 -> 1.00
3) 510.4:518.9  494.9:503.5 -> 0.89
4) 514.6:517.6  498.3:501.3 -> 0.91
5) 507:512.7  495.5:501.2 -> 0.93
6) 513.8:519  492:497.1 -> 0.82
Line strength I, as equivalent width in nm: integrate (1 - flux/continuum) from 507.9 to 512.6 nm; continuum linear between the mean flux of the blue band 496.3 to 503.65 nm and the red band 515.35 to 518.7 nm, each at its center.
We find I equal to -0.14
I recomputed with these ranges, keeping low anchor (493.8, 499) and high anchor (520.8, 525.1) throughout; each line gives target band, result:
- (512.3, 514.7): 0.53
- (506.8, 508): 0.22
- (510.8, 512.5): 0.34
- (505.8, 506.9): 0.15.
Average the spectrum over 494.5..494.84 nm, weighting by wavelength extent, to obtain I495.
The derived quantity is 14.7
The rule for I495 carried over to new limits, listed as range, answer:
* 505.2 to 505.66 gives 12.4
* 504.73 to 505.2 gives 12.5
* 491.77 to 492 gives 13.8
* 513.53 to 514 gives 11.9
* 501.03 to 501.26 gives 12.7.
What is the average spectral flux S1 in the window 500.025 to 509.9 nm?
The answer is 11.9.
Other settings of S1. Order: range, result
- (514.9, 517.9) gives 10.6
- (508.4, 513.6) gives 11.3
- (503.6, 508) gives 12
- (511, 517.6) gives 11.1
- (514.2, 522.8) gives 11.5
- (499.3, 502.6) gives 12.2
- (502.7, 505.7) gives 12.2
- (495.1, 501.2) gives 13.1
